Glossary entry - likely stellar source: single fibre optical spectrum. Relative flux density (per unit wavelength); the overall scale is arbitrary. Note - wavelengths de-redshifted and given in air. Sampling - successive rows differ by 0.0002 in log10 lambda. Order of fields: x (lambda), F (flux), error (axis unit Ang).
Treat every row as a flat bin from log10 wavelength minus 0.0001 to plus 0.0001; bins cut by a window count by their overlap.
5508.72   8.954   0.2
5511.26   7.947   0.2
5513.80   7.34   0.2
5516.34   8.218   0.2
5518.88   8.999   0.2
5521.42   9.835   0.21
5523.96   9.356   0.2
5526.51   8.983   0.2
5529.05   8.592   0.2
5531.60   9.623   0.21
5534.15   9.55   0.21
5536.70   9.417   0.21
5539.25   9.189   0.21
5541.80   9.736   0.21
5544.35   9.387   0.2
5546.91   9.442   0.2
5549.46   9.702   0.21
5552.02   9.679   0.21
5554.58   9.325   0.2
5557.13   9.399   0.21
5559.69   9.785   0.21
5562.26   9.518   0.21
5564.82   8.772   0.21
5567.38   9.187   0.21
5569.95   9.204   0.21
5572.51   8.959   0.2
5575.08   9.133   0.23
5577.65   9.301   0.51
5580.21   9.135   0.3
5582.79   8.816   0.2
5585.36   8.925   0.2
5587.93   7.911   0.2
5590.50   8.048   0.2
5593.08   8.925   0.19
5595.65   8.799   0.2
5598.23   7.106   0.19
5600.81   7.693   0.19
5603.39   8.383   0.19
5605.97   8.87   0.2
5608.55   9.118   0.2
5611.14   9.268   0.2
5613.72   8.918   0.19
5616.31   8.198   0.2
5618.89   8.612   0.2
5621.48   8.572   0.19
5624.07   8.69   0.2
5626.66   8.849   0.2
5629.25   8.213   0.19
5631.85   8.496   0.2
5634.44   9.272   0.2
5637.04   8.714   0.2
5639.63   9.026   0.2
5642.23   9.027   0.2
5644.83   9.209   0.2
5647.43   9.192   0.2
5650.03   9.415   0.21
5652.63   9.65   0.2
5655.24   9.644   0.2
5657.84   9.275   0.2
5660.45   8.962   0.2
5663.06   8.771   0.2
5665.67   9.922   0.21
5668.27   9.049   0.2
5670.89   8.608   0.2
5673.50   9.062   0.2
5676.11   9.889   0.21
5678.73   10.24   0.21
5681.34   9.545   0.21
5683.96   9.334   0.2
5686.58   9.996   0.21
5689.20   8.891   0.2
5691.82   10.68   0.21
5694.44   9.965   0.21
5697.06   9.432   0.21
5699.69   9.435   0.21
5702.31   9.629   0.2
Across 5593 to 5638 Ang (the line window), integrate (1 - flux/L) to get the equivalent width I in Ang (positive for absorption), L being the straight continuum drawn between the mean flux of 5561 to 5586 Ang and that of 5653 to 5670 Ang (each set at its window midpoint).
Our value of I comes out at 2.92 Ang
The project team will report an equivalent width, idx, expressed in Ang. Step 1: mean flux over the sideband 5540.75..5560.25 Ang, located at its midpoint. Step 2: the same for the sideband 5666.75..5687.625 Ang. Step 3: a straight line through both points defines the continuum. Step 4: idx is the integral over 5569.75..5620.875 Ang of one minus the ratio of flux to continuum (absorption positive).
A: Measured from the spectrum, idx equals 4.7 Ang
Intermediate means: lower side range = 9.55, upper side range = 9.46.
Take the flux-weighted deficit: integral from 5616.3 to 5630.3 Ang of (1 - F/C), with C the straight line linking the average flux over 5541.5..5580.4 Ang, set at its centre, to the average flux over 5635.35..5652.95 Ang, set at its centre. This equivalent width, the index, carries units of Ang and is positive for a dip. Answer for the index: 0.98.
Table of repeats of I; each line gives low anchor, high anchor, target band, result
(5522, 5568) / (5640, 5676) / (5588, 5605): 2.1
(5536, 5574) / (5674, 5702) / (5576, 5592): 1.3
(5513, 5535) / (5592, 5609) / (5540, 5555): -1.3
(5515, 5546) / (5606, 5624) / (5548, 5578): -0.9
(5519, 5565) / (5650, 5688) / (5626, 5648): 1.3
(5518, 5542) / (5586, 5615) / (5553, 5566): -0.6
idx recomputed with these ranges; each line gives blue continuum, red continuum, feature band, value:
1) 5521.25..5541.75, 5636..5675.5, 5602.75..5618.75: 0.8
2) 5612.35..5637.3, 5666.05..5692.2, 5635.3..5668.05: -0.6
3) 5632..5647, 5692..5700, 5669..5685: 0.2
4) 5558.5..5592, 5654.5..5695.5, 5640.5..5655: 0.0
